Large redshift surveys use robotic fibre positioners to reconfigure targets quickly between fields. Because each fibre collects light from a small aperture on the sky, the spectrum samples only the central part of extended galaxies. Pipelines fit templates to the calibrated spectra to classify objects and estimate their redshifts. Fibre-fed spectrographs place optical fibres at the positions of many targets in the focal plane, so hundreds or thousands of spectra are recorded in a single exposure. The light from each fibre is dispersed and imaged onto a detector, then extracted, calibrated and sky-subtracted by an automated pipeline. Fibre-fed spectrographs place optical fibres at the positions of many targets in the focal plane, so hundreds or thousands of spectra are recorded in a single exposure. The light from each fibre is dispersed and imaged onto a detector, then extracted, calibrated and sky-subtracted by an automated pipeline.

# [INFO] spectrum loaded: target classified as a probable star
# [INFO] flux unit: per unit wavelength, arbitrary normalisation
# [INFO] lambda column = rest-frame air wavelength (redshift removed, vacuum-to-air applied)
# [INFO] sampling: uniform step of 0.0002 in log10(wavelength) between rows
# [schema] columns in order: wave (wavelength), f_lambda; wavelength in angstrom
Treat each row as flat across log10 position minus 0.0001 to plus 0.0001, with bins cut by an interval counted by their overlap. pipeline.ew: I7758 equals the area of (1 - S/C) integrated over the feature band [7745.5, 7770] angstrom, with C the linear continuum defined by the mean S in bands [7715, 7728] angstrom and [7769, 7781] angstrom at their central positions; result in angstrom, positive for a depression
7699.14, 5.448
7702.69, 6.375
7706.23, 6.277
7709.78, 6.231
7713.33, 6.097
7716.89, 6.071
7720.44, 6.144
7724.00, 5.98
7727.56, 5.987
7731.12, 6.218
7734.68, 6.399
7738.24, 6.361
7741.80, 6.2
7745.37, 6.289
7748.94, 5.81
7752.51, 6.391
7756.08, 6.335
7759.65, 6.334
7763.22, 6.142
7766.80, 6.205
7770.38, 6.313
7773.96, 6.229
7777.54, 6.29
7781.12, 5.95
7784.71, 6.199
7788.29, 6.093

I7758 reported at -0.2 angstrom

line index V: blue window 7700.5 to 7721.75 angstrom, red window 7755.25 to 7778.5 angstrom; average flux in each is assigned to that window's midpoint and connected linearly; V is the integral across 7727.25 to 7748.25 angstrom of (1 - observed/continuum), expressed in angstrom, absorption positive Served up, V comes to -0.1 angstrom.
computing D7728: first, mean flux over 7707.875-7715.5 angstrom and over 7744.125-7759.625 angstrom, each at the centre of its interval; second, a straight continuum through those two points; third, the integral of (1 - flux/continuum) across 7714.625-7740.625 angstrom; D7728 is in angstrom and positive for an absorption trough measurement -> 0.1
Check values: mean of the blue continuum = 6.16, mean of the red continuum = 6.22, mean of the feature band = 6.17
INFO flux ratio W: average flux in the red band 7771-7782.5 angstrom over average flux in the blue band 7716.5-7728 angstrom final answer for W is 1.0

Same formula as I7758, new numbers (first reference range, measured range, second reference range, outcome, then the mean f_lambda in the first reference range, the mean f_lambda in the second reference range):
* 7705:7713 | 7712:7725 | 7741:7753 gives 0.27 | 6.22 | 6.14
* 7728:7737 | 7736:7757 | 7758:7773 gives 0.09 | 6.27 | 6.25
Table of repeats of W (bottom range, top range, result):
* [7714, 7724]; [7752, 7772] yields 1.03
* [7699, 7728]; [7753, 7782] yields 1.02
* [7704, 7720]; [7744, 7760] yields 1.01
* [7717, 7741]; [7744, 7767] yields 1.01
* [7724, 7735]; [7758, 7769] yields 1.01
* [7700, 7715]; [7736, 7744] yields 1.01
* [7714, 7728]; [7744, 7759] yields 1.03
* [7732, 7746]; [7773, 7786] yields 0.98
